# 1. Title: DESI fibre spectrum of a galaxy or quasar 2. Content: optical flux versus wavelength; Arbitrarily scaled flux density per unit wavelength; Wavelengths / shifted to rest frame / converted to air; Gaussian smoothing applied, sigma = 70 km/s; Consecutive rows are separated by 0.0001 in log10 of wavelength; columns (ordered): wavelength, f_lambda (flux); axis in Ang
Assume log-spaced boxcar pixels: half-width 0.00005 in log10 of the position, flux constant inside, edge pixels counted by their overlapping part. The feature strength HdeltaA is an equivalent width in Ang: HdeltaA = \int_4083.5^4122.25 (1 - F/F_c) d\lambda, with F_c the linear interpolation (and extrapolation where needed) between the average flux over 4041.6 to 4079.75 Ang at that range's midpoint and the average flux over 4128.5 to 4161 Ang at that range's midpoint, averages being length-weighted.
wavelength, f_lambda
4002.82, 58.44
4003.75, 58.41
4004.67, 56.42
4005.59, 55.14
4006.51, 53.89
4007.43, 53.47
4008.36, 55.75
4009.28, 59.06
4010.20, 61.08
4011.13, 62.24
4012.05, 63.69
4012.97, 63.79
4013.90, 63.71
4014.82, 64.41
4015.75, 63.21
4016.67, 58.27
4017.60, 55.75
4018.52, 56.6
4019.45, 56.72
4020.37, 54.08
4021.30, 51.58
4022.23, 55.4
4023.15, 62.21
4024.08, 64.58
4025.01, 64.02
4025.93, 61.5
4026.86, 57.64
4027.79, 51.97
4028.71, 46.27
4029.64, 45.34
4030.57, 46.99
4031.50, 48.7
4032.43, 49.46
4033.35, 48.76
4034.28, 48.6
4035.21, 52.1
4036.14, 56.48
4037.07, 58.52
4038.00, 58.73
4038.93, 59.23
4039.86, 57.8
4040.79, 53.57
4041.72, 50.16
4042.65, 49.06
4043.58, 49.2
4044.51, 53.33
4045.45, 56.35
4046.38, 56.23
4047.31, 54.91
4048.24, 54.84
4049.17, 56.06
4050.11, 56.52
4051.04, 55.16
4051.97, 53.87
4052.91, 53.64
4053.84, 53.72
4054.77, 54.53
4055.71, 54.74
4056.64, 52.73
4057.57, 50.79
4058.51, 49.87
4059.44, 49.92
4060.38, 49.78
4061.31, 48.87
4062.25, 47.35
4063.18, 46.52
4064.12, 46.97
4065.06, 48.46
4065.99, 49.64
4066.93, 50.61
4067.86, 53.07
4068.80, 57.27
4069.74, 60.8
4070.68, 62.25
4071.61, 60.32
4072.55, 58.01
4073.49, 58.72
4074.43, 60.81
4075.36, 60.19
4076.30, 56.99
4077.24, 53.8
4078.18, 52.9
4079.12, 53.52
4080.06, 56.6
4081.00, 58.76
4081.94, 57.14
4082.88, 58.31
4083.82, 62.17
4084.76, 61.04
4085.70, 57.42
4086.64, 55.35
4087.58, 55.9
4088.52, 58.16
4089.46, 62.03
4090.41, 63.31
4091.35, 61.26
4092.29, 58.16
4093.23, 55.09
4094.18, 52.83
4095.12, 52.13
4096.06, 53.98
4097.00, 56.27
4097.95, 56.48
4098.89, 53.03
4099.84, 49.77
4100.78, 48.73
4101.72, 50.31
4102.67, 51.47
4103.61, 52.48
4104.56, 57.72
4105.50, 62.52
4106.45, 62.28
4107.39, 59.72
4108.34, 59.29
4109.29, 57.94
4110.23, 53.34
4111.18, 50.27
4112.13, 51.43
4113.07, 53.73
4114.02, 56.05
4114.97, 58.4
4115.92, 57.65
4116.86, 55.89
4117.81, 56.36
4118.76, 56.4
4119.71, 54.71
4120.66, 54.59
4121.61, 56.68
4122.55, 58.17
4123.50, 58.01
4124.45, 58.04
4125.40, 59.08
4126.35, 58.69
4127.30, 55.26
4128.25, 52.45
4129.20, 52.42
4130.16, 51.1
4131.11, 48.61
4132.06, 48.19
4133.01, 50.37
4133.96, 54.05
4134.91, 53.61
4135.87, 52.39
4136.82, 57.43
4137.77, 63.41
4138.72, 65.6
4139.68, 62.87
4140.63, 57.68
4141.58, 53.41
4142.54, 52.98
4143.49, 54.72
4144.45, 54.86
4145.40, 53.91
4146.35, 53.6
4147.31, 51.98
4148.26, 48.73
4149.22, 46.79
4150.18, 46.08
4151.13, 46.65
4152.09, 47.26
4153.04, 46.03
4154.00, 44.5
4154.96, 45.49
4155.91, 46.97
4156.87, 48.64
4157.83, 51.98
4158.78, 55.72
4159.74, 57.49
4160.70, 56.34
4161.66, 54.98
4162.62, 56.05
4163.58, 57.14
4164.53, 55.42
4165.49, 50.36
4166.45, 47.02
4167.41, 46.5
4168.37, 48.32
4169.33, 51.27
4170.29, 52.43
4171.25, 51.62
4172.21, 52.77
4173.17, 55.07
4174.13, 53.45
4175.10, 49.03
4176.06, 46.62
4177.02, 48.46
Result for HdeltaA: -2.2 Ang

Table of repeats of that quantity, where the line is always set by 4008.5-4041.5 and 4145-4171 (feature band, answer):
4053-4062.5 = 0.6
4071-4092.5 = -1.7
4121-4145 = -1.8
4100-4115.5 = -0.7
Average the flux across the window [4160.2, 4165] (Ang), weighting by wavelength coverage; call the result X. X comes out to 56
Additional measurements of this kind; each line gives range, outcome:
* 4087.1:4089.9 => 58.7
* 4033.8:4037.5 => 53.8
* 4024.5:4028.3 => 58.8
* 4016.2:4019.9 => 56.9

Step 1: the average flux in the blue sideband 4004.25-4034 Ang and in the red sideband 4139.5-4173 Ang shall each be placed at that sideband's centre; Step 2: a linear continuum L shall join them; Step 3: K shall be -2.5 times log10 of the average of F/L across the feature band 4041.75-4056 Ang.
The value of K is 0.03 mag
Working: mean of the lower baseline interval 56.6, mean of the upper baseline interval 51.6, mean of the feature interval 54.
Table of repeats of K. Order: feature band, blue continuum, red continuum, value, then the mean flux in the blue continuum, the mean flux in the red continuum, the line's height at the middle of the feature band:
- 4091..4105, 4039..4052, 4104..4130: 0.039 mag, 54.2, 56.5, 55.9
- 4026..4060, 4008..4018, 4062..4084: 0.102 mag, 61.1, 55.5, 58.3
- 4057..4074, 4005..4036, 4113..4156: 0.051 mag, 56.2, 53.8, 55.3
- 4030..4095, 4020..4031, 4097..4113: 0.006 mag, 55.1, 54.8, 55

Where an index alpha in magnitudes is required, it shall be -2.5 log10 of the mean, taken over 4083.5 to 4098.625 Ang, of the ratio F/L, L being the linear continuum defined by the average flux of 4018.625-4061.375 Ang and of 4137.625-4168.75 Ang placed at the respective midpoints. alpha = -0.09 mag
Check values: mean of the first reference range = 53.9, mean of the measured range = 57.5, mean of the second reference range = 52.3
